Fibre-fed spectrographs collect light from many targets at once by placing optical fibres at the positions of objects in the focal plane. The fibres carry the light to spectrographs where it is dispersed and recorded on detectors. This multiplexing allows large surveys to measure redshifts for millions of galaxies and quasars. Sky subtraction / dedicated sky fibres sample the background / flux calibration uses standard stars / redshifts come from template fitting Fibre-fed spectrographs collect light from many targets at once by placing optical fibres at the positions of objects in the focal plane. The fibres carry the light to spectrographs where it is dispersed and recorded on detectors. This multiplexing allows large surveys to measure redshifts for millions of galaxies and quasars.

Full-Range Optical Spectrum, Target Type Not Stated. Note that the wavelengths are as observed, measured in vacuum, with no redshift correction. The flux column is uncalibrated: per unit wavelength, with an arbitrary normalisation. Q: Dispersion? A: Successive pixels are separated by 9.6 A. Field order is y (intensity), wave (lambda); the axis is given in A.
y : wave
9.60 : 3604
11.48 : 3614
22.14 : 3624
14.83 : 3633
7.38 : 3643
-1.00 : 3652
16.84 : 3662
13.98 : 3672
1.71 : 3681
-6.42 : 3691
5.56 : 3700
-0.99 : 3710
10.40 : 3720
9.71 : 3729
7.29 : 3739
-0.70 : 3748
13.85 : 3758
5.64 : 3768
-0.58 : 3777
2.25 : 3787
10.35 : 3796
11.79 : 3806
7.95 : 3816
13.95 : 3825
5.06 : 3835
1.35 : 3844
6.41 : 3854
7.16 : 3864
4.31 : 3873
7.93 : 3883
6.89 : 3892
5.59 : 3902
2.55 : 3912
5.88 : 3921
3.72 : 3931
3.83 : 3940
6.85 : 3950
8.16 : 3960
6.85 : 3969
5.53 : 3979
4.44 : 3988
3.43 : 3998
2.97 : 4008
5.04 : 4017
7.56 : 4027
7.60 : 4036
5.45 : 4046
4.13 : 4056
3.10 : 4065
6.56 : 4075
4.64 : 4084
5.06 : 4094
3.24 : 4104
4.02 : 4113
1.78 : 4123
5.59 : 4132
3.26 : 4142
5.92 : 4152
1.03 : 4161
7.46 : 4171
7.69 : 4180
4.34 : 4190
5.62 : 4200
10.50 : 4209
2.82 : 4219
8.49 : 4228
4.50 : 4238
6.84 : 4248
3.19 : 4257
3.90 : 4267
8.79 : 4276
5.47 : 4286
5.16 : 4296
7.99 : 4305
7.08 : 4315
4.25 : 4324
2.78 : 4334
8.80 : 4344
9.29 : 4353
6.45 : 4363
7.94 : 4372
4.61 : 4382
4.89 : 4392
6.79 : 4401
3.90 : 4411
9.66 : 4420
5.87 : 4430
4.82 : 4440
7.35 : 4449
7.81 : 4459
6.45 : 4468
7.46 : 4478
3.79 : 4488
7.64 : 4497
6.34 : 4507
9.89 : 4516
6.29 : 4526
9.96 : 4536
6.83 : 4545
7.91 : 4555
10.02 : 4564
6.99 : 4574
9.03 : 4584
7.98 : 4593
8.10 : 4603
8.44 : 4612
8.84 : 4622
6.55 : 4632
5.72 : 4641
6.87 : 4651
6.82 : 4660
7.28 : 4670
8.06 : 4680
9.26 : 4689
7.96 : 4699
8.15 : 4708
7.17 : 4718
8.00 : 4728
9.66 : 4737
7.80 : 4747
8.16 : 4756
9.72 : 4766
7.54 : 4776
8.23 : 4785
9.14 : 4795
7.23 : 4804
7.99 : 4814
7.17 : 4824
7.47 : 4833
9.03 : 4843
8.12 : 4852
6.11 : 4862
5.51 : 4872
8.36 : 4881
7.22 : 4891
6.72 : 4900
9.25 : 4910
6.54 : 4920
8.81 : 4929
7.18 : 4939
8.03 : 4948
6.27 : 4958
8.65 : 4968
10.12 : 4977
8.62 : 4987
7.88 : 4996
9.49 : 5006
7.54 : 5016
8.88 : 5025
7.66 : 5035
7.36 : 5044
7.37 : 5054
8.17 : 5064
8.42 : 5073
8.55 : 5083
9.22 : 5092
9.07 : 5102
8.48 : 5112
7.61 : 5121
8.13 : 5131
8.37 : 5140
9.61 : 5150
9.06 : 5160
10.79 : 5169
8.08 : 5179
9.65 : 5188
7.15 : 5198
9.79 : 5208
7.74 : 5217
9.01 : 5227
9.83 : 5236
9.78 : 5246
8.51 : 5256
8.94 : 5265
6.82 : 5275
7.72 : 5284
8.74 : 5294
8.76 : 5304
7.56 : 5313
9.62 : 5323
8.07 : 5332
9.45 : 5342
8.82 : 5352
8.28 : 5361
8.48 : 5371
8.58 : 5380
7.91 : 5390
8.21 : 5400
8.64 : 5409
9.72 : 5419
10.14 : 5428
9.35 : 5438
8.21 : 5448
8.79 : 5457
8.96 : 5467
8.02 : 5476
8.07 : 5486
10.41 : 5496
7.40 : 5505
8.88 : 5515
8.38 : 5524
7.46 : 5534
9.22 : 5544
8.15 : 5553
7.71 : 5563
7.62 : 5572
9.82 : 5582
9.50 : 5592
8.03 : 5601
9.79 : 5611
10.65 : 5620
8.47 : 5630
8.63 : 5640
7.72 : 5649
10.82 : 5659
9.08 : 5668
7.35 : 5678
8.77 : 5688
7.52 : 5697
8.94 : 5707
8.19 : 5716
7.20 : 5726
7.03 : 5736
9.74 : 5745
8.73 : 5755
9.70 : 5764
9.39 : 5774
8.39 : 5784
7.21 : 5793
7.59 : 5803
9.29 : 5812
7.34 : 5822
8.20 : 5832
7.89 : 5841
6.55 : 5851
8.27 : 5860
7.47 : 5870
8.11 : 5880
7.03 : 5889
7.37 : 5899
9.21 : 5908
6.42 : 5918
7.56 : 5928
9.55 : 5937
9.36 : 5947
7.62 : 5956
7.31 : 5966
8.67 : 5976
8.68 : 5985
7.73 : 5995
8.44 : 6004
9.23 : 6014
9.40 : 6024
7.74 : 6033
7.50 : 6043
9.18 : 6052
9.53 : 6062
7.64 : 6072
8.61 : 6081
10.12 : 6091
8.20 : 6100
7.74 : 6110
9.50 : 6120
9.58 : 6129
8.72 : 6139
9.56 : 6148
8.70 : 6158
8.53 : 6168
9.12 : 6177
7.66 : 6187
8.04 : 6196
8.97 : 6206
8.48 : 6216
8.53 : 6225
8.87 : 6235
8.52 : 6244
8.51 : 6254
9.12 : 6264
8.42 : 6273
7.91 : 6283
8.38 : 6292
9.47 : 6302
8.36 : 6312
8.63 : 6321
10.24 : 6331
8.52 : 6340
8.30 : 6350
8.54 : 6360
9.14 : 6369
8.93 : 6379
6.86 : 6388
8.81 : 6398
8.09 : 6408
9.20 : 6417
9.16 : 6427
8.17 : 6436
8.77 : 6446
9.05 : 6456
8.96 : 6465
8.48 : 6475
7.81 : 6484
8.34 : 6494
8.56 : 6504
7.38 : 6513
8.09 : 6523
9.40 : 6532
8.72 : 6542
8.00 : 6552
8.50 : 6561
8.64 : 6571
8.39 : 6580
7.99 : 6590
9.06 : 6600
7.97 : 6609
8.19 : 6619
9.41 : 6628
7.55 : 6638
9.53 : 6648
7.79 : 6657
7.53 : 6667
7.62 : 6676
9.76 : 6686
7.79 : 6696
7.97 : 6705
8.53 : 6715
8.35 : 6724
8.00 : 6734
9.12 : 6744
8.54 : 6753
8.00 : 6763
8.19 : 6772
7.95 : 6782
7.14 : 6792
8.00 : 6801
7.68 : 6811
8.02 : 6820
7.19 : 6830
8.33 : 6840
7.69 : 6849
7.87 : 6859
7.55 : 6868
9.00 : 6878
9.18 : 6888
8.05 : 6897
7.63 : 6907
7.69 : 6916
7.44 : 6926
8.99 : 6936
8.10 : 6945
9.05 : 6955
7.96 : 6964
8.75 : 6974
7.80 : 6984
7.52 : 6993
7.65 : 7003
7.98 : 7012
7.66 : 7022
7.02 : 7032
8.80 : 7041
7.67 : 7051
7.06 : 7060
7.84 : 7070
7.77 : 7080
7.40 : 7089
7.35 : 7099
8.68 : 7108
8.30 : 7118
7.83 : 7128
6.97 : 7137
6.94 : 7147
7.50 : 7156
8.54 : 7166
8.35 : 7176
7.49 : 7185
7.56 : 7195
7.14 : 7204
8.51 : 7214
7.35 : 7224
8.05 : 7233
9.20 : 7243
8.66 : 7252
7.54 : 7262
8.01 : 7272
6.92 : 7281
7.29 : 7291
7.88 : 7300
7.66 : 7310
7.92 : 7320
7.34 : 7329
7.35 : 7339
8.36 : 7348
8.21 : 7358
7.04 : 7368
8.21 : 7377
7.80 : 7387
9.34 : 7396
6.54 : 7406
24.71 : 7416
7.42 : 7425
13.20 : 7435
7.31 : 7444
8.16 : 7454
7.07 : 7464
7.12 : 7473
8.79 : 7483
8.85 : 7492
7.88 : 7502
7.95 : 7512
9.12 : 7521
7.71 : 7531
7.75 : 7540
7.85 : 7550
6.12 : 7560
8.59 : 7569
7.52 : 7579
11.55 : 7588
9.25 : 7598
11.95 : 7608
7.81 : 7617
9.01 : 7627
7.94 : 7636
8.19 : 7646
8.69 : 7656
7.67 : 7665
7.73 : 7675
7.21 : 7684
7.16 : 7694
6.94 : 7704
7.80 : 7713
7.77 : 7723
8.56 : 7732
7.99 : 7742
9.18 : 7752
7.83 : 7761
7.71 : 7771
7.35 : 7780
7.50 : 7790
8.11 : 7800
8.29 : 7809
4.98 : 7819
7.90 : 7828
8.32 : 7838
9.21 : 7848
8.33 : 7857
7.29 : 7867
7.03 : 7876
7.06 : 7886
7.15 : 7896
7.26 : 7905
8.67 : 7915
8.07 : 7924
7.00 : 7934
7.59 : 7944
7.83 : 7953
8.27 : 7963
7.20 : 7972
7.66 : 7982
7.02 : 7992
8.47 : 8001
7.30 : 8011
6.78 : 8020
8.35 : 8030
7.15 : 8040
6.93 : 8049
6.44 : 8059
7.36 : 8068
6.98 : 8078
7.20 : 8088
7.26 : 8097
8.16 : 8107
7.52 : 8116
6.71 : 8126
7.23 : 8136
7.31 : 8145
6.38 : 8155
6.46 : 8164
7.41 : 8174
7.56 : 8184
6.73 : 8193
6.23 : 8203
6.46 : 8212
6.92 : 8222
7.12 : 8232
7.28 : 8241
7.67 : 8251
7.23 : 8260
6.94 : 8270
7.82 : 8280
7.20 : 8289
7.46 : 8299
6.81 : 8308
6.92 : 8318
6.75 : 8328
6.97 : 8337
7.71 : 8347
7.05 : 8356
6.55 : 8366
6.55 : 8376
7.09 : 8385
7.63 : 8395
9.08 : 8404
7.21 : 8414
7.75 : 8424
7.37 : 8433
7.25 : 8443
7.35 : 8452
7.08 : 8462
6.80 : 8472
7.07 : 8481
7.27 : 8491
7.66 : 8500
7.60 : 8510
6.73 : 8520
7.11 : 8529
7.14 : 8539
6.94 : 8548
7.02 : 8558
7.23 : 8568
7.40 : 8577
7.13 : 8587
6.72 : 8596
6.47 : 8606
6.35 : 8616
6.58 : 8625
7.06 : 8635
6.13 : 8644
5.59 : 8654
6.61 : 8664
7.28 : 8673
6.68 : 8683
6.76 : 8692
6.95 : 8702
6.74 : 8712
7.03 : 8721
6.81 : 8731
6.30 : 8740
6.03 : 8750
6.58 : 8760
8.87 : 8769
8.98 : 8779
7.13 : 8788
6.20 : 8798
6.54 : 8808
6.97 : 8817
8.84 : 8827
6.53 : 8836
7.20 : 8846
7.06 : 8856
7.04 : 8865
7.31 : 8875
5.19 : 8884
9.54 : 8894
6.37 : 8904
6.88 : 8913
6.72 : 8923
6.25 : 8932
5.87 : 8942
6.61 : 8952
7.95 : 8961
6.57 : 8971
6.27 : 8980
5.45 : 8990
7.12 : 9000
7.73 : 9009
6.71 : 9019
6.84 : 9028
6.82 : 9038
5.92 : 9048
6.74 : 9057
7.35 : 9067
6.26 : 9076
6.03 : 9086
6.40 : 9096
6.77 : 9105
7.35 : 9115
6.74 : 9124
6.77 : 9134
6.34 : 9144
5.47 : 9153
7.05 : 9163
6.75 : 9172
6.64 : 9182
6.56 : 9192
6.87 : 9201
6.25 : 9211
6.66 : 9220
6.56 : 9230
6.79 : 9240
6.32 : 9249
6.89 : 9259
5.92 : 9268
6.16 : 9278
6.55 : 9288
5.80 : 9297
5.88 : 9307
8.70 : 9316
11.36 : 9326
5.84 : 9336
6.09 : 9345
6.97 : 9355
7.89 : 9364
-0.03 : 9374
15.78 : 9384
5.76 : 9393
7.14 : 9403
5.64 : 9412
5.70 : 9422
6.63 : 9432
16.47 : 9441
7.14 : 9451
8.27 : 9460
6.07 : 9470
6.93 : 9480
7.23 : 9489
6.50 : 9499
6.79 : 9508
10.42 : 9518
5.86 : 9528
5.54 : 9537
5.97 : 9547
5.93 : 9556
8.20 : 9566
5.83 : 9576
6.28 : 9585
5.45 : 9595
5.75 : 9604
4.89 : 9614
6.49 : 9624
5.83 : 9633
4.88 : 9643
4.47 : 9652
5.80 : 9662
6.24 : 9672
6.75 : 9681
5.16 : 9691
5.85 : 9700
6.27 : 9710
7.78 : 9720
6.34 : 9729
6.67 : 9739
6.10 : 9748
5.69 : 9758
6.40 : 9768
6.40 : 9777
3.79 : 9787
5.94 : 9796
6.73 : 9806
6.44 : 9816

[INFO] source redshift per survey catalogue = 0.13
